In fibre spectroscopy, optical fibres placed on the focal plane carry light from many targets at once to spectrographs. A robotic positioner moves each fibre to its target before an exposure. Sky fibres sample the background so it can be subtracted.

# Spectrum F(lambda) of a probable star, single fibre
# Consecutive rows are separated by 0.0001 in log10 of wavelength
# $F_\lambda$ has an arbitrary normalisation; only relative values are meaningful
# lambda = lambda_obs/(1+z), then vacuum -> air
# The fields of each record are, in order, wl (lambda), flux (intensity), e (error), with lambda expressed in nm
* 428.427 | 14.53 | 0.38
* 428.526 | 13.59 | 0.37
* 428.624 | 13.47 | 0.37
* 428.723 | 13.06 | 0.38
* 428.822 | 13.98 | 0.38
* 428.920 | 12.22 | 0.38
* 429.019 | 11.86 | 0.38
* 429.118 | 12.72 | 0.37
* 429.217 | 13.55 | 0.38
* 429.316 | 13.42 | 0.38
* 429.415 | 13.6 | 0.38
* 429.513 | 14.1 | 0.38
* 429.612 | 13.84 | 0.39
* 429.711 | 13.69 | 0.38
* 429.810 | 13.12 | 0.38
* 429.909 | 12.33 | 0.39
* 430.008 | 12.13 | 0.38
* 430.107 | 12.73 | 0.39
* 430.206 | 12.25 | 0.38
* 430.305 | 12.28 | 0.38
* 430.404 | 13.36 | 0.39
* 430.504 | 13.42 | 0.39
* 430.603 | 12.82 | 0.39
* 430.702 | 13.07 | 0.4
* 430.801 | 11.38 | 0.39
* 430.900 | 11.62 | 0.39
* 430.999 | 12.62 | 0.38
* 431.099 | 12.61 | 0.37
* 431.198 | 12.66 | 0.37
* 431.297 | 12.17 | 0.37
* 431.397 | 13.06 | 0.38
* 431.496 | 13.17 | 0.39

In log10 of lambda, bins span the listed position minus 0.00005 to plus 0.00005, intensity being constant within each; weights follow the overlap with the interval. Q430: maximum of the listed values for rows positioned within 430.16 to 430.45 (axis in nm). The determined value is 13.36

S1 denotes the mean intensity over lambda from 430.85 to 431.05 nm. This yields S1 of 12.1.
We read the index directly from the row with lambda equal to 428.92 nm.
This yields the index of 12.22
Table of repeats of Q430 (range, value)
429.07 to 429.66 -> 14.1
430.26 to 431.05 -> 13.42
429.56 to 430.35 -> 13.84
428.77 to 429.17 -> 13.98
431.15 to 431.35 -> 12.66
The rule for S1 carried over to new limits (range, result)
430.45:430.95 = 12.5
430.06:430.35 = 12.4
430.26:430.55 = 13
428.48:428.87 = 13.5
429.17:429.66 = 13.7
